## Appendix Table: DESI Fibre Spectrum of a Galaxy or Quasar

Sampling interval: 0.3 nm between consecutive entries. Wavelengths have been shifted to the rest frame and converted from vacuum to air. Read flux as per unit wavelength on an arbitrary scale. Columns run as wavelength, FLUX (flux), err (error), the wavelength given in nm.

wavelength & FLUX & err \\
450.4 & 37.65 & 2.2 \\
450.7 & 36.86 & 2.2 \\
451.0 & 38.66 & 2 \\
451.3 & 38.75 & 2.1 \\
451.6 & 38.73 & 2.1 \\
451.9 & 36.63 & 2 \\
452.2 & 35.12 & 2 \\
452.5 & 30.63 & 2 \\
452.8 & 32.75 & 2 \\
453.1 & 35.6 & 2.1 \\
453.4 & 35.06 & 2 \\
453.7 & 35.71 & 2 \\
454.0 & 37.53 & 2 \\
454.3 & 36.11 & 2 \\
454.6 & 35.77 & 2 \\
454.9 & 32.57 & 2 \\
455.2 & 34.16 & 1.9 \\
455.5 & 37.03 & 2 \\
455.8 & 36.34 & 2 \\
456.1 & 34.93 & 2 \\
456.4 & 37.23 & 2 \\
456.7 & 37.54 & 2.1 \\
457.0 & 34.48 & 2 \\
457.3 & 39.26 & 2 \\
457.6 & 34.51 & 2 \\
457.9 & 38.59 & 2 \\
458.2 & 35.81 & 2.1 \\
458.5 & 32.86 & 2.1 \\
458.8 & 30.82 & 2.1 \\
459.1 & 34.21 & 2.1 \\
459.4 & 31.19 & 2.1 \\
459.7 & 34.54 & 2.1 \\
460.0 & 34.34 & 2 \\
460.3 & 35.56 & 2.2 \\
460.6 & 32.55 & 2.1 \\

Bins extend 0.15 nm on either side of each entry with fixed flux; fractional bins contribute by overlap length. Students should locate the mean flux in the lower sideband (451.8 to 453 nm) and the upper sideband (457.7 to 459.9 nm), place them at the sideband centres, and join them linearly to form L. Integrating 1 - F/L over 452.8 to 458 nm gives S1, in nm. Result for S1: -0.31 nm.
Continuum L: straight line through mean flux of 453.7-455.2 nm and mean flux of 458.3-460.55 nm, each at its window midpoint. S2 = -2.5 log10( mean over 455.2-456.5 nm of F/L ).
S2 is -0.04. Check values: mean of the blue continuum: 35.4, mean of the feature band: 36.1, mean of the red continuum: 33.4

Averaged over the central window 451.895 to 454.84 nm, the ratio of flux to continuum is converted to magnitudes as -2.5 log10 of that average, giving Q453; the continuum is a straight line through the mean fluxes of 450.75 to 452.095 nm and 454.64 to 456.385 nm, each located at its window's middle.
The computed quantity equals 0.05 mag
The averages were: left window 38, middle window 34.9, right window 35.2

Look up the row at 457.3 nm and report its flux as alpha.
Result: 39.26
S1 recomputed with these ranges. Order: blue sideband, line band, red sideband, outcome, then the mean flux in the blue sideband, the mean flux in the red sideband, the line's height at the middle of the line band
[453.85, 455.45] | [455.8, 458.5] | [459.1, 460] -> -0.158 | 35.3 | 33.3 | 34.3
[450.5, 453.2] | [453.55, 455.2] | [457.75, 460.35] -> -0.002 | 36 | 34.2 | 35.4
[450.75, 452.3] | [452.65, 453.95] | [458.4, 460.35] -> 0.058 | 37.6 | 33.3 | 36.6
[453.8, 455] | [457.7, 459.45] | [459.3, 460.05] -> -0.012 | 35.6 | 33.4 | 33.8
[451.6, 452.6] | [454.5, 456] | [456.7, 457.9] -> 0.034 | 35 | 36.6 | 36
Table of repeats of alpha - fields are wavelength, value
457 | 34.48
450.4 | 37.65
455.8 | 36.34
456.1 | 34.93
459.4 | 31.19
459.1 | 34.21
